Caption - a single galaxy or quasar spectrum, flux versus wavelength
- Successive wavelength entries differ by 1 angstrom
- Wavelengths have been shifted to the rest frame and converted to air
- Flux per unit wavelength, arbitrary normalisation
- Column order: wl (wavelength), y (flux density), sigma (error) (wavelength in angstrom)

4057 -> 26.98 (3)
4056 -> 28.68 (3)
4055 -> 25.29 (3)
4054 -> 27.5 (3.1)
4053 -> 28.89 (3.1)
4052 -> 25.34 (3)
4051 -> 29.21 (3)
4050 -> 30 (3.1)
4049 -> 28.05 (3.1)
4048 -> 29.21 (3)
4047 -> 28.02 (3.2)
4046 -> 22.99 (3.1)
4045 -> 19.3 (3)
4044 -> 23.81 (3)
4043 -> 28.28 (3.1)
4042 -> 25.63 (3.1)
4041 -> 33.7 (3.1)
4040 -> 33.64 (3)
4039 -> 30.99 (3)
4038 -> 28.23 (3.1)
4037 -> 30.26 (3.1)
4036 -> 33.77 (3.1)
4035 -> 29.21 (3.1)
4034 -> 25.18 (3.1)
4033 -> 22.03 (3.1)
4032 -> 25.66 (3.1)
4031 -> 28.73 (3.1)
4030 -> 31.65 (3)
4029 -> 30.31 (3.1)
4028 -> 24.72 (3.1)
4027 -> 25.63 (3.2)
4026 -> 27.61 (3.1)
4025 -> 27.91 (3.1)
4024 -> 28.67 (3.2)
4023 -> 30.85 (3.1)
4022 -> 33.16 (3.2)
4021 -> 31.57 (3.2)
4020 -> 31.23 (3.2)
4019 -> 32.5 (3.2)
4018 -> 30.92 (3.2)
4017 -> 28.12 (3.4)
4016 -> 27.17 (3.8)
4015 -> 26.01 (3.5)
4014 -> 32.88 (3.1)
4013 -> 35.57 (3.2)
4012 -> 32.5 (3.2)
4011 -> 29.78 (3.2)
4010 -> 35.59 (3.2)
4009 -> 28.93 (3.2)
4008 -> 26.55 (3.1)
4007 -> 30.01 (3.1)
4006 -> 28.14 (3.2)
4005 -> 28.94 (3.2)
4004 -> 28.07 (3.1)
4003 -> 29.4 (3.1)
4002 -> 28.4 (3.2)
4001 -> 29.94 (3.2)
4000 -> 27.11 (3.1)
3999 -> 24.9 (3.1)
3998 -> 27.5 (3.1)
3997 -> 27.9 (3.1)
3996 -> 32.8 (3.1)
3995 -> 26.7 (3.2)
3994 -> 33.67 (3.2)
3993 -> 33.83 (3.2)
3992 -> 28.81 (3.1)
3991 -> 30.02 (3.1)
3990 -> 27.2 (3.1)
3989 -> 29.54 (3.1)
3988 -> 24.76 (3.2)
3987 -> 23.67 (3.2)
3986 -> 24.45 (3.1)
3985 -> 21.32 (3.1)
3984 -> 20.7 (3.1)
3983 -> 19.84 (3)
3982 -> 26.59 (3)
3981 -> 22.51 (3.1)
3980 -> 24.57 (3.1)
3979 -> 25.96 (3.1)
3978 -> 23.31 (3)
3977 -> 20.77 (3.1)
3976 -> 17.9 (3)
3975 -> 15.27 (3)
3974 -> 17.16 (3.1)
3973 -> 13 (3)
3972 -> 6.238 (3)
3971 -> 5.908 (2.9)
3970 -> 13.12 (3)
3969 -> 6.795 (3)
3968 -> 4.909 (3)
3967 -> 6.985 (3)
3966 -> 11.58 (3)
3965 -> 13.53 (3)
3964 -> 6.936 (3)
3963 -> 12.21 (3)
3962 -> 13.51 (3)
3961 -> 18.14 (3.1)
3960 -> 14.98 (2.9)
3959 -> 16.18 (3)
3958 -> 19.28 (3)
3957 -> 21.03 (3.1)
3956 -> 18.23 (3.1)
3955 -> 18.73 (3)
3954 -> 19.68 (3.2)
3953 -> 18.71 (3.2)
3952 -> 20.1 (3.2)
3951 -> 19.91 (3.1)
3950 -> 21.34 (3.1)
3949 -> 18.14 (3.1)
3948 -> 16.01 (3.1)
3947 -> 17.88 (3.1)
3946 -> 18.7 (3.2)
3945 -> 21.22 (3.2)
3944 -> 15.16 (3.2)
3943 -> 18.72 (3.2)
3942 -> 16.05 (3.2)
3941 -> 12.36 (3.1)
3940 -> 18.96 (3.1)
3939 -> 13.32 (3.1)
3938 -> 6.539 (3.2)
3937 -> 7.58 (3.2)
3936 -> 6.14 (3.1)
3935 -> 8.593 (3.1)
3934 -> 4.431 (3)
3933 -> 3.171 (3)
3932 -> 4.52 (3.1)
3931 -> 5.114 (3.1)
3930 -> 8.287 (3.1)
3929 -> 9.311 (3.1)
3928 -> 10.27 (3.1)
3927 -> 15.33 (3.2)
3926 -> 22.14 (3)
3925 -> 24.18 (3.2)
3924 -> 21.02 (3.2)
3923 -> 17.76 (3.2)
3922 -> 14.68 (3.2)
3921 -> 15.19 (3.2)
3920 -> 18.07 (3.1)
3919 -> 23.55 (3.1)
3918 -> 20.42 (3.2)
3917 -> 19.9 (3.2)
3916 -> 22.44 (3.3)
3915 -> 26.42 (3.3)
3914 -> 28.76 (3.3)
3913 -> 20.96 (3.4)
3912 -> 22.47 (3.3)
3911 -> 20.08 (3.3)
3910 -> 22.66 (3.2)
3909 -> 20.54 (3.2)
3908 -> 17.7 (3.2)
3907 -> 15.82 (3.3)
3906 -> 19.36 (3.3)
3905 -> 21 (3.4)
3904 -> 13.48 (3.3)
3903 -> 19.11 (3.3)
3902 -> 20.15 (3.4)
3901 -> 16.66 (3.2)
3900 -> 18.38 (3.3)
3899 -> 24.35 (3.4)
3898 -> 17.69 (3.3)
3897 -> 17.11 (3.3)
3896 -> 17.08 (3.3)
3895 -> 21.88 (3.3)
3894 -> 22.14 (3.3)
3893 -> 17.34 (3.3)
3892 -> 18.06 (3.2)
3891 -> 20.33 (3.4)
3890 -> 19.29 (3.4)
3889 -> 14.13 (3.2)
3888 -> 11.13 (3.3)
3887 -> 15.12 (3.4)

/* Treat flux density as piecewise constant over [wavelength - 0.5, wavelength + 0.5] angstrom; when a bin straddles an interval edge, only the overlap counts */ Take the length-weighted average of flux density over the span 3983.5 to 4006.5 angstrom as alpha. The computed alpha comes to 27.7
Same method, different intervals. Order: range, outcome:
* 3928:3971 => 13.4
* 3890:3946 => 16.8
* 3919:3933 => 14.2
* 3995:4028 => 29.5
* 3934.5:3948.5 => 14.1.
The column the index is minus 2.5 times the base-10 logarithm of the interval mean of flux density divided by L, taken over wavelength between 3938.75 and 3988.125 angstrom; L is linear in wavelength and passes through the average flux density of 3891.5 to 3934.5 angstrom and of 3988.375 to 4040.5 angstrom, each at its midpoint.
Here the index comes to 0.345 mag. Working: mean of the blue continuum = 17.7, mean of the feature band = 17.1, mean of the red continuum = 29.4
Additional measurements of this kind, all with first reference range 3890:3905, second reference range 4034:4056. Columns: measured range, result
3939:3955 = 0.215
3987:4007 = -0.146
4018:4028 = -0.115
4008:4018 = -0.170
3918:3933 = 0.361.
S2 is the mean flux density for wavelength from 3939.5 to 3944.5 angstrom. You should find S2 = 16.2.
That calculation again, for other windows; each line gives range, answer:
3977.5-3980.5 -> 24.6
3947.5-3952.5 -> 19.1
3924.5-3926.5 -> 23.2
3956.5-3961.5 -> 17.9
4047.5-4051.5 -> 29.1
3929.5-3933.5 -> 5.27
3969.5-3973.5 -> 9.57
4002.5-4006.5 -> 28.6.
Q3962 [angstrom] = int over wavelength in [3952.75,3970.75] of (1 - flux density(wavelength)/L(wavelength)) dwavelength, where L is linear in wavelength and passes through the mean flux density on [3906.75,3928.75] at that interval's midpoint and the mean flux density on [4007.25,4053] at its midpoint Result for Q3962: 7.2 angstrom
